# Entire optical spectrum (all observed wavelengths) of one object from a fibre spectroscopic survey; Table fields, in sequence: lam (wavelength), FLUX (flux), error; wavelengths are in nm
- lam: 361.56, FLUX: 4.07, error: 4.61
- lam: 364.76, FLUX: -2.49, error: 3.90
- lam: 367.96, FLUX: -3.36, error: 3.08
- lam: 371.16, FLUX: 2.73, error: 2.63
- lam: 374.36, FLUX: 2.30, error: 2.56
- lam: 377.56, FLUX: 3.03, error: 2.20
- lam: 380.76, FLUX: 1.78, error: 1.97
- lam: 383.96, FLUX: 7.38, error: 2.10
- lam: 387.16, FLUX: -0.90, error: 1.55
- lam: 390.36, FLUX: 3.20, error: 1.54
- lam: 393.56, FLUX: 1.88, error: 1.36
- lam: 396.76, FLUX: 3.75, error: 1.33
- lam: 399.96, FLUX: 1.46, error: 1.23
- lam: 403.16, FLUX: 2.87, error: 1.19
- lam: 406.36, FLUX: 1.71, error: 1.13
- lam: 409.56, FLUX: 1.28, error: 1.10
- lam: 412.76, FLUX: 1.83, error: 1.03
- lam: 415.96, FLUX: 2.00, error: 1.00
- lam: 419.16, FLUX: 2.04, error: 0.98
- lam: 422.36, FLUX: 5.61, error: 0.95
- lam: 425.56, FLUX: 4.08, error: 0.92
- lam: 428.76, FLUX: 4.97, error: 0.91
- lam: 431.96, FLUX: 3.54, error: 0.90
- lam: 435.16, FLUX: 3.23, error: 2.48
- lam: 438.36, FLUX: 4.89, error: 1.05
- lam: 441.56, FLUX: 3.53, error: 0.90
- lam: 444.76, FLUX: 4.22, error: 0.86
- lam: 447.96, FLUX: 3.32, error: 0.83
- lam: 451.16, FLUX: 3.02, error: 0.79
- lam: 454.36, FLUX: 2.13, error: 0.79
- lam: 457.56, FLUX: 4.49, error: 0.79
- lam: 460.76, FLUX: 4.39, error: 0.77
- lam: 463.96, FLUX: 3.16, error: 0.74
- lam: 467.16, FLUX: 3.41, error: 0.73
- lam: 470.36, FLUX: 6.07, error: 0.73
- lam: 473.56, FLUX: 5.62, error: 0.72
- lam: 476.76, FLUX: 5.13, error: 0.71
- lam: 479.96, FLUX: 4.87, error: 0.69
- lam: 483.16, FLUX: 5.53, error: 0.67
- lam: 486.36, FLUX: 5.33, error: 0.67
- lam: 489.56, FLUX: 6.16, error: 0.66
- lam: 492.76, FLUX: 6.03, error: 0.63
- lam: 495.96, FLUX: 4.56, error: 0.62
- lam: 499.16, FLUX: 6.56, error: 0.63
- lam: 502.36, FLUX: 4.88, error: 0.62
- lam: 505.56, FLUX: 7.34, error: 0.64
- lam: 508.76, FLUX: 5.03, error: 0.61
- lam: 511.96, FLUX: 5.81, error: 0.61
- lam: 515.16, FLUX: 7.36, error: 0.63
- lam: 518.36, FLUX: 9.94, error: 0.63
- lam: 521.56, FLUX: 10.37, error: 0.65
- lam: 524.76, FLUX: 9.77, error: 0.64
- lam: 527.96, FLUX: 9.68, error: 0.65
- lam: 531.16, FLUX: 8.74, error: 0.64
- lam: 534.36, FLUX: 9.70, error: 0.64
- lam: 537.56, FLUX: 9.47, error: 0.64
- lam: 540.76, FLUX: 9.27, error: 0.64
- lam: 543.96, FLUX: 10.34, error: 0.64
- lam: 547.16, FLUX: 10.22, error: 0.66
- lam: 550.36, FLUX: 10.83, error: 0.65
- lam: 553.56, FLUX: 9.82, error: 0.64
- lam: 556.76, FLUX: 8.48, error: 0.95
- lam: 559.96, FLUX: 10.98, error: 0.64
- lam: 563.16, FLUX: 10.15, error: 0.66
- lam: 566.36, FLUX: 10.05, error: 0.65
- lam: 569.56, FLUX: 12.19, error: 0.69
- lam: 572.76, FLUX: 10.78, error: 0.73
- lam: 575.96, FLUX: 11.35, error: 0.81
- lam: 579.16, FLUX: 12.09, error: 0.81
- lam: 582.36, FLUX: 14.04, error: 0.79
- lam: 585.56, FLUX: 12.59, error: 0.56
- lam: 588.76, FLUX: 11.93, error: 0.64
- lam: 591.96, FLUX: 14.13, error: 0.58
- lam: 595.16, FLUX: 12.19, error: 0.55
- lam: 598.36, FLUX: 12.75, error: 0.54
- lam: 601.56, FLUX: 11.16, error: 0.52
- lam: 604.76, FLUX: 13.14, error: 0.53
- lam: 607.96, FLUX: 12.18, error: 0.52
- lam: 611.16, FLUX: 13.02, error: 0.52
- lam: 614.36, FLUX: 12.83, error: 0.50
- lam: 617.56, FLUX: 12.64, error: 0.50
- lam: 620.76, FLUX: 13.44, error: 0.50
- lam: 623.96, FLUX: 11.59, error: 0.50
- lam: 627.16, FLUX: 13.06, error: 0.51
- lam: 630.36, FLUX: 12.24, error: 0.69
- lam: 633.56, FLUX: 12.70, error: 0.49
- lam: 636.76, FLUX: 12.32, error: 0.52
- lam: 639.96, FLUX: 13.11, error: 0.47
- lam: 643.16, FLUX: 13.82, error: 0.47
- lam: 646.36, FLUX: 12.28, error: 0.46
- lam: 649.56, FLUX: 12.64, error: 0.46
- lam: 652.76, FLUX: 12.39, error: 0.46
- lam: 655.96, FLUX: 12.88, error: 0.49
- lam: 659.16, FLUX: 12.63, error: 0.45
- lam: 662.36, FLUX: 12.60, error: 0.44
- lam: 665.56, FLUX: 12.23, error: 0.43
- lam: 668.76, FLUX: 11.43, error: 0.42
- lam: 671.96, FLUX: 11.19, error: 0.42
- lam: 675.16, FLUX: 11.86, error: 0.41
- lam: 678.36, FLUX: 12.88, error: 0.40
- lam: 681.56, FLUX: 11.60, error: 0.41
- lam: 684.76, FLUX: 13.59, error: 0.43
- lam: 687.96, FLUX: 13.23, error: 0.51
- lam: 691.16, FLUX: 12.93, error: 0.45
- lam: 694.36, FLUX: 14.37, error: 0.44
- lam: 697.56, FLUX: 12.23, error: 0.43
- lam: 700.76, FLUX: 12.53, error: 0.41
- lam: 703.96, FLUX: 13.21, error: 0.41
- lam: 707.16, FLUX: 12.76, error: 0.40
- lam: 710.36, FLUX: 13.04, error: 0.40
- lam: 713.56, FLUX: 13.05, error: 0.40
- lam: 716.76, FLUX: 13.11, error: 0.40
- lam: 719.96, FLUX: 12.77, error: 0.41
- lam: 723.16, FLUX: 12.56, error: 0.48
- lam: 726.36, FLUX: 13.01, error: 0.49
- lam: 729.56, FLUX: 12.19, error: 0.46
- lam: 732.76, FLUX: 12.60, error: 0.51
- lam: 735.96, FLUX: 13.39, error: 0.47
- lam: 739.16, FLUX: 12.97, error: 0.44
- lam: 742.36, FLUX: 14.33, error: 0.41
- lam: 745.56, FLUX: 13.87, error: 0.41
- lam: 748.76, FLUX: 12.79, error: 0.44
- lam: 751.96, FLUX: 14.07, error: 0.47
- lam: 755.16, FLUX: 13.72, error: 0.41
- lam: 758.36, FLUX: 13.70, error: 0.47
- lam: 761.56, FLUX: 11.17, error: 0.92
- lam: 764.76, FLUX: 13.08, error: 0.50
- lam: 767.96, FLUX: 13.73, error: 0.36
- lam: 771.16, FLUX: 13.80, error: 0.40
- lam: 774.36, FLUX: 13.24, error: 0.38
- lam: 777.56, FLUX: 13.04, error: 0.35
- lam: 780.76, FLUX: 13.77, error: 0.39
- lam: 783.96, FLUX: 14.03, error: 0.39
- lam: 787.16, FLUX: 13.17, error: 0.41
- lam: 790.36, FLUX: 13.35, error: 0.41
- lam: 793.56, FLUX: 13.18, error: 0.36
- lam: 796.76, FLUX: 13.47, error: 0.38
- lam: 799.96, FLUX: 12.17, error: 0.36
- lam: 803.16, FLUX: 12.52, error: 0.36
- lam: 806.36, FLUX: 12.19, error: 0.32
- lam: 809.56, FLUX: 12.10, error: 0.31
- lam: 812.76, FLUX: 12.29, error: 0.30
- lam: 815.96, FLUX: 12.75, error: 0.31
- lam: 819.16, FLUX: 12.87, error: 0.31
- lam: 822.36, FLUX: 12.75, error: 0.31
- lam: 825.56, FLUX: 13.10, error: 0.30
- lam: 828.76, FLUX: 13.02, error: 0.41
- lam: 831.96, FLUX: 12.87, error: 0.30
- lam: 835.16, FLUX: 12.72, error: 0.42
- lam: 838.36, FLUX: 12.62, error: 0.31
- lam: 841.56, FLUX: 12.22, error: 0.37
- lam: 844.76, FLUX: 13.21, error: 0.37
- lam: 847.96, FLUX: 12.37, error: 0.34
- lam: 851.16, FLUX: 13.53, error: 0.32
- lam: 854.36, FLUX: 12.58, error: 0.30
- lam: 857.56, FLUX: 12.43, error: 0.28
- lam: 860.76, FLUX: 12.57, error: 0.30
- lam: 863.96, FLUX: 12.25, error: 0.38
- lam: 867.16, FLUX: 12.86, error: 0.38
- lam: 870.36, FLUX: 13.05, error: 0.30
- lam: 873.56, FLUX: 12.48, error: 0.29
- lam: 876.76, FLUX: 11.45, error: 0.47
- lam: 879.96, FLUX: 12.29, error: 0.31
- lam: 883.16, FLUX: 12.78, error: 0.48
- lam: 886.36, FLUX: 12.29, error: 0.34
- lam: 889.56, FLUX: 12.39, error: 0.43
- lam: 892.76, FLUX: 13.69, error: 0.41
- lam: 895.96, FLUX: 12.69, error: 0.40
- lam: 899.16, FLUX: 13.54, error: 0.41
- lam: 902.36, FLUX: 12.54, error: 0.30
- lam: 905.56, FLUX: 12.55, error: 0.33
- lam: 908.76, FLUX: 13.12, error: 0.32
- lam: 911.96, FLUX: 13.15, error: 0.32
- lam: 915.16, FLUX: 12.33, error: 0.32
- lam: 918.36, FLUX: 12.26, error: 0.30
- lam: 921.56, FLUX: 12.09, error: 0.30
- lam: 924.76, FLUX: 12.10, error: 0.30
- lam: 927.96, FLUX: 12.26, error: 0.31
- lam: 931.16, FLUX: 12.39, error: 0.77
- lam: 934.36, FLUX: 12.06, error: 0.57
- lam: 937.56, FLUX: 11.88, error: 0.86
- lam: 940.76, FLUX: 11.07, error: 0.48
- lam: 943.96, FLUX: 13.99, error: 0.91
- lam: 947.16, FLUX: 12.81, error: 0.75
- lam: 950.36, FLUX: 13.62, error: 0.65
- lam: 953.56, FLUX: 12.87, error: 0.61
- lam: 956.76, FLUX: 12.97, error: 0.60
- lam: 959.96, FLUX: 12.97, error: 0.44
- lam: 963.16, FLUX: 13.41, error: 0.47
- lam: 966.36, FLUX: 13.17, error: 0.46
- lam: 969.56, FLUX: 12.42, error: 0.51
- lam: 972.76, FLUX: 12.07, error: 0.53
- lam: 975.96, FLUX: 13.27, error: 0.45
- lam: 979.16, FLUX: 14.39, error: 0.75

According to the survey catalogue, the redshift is 0.294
